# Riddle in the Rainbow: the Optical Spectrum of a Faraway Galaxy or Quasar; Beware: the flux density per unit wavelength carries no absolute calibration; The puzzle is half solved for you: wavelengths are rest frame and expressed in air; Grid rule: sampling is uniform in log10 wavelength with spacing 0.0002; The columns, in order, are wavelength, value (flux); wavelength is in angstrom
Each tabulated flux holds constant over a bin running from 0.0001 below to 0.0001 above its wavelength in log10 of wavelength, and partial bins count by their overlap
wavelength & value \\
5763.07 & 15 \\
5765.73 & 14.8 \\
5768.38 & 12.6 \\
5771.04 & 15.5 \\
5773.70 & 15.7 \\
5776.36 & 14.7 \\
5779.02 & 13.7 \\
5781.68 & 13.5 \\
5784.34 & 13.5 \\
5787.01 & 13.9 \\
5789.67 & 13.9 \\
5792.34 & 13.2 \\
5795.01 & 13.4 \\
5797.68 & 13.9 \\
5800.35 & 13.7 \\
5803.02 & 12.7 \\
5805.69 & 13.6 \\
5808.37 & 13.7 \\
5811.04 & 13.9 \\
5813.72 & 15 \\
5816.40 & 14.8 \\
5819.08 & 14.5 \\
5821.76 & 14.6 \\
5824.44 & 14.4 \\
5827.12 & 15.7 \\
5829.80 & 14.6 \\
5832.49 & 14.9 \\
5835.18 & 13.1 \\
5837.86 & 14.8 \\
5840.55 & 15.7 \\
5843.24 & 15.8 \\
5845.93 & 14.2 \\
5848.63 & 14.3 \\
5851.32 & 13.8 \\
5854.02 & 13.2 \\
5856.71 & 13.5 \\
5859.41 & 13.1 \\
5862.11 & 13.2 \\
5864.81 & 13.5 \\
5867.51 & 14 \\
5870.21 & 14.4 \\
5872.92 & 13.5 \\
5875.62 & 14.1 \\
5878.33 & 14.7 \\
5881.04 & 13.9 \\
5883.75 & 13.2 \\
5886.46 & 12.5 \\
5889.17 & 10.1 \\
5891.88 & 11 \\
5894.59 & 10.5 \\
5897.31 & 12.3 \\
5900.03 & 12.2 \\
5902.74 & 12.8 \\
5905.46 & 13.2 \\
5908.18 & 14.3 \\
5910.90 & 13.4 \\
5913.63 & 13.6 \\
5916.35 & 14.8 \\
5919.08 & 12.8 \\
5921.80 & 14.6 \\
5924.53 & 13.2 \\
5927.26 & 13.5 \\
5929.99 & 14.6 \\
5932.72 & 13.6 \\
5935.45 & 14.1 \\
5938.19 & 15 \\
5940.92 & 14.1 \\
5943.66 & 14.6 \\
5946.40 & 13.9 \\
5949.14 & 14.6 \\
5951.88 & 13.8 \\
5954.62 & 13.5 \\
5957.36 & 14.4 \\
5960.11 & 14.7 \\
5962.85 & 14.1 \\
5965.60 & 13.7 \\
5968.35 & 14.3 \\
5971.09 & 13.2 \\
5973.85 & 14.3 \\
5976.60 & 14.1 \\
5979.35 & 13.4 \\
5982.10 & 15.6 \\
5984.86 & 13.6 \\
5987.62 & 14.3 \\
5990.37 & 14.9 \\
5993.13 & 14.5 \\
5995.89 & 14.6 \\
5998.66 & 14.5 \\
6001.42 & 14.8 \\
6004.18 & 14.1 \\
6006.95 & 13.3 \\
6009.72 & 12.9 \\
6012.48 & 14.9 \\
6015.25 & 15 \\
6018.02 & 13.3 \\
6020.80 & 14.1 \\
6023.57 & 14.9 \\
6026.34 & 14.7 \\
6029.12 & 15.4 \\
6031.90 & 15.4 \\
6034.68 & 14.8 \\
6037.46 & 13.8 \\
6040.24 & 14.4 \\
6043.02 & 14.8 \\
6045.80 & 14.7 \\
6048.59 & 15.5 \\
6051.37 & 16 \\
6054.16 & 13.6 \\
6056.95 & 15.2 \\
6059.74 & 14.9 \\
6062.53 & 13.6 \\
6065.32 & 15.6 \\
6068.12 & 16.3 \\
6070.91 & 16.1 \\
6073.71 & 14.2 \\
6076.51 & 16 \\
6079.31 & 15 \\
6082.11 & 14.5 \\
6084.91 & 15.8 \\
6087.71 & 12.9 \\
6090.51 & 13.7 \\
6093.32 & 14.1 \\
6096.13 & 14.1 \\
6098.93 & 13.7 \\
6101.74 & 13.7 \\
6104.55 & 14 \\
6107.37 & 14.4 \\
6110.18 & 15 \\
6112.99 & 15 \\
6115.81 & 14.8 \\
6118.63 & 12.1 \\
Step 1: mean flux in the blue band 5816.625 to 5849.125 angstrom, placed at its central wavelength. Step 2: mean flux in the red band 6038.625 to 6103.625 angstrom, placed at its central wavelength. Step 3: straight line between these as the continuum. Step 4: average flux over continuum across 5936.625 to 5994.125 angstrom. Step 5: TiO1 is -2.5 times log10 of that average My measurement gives 0.04 mag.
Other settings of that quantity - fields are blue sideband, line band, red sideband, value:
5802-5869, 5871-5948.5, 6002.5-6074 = 0.08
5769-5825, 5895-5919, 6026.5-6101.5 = 0.09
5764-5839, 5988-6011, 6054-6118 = 0.02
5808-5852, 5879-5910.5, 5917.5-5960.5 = 0.15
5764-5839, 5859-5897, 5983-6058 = 0.11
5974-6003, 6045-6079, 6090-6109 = -0.08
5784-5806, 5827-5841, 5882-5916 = -0.12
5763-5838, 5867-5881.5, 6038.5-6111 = 0.01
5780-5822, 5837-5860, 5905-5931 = -0.04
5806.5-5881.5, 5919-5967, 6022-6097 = 0.03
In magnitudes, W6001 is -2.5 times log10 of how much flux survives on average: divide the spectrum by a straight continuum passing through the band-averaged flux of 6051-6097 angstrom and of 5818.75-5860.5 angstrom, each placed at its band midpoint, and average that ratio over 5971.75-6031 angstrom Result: 0.02 mag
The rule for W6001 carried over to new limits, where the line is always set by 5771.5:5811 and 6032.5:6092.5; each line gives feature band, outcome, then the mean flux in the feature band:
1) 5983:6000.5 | 0.01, 14.4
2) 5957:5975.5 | 0.03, 14.1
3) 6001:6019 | 0.05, 14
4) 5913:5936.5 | 0.03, 13.9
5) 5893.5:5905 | 0.18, 12.1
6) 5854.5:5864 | 0.06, 13.3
